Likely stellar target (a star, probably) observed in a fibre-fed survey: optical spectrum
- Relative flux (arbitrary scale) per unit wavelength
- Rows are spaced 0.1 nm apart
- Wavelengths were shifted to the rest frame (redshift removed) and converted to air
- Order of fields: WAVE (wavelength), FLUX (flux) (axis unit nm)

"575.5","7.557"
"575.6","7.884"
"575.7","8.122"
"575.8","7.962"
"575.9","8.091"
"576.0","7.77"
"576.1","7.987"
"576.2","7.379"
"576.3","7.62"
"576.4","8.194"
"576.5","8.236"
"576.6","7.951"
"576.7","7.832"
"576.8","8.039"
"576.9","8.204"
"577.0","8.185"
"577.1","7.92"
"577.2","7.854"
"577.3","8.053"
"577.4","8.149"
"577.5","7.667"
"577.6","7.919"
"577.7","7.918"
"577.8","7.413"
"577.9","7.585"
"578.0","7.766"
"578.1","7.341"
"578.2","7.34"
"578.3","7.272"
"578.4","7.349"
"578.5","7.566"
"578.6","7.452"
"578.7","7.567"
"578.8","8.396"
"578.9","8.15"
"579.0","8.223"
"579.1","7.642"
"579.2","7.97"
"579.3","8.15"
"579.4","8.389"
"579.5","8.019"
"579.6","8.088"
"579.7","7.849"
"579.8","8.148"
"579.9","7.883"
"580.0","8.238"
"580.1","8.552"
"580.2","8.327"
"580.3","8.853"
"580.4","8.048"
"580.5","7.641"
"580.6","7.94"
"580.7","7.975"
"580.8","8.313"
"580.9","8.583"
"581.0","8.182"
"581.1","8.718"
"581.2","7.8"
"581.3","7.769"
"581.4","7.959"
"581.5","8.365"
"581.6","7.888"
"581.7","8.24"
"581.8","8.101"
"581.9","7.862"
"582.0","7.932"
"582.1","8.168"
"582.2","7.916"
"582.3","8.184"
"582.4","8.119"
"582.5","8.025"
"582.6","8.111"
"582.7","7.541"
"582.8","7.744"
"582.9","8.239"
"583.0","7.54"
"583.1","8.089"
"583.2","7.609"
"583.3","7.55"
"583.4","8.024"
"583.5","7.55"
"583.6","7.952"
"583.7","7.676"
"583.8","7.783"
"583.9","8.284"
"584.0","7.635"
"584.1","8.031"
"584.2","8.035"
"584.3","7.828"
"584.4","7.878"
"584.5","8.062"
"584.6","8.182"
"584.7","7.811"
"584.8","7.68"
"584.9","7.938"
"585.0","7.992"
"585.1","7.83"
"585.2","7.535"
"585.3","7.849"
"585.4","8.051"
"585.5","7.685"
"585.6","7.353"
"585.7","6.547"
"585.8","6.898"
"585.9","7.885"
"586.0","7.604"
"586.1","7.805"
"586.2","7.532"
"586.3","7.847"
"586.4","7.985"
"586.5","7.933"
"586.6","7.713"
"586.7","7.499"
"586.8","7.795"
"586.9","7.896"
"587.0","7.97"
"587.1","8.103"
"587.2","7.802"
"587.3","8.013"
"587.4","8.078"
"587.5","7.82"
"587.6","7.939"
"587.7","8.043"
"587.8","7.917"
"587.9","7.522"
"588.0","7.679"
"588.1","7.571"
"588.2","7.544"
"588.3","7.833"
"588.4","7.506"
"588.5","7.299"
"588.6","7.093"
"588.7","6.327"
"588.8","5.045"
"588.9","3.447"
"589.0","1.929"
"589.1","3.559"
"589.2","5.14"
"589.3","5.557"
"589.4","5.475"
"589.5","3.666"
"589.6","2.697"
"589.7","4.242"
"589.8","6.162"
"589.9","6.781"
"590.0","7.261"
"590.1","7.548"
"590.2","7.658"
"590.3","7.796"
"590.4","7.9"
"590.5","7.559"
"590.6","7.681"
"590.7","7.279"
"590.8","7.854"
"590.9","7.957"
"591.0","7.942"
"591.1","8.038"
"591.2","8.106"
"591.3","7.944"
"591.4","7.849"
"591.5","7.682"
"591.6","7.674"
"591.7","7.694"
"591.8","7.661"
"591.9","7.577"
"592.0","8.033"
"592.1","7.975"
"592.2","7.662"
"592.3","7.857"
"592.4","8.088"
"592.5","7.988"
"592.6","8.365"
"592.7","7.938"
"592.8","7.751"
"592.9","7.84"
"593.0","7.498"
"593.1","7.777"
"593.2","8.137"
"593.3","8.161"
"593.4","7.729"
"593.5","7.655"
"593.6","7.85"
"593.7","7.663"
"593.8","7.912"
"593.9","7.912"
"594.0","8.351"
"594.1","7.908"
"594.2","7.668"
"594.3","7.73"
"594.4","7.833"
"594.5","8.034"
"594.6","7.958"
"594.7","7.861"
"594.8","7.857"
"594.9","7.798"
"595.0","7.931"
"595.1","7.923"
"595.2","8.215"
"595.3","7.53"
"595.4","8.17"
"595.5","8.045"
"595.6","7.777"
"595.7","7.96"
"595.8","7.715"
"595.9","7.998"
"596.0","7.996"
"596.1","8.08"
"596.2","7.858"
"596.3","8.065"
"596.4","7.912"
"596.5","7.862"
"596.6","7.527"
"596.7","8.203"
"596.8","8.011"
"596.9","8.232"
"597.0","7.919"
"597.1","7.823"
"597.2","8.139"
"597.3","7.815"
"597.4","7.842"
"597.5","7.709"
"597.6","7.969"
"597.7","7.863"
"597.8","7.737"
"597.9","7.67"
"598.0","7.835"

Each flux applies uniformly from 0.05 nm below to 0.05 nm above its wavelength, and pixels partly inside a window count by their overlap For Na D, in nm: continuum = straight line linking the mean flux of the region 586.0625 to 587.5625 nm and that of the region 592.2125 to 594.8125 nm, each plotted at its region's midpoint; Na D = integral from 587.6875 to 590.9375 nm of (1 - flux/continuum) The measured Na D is 0.60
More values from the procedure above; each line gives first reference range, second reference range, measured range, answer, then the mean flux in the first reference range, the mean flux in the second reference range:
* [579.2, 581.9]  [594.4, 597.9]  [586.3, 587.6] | 0.03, 8.15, 7.92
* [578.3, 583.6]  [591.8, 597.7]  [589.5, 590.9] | 0.21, 8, 7.9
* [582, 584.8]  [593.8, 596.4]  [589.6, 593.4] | 0.16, 7.91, 7.93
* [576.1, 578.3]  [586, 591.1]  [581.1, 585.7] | -0.34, 7.83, 6.94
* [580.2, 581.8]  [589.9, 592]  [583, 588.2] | 0.11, 8.16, 7.72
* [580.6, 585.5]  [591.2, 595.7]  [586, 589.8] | 0.57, 7.96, 7.88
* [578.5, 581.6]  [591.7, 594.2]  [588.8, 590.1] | 0.52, 8.09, 7.88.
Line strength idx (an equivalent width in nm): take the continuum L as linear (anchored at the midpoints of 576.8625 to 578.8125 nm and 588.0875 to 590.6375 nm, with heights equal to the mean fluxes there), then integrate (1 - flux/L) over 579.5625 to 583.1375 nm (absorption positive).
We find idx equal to -0.43 nm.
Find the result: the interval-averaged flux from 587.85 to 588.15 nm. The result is 7.59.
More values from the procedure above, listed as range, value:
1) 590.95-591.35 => 8.01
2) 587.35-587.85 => 7.96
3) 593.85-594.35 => 7.91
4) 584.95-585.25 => 7.79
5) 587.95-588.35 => 7.66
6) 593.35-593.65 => 7.74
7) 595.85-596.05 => 8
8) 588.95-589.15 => 2.74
